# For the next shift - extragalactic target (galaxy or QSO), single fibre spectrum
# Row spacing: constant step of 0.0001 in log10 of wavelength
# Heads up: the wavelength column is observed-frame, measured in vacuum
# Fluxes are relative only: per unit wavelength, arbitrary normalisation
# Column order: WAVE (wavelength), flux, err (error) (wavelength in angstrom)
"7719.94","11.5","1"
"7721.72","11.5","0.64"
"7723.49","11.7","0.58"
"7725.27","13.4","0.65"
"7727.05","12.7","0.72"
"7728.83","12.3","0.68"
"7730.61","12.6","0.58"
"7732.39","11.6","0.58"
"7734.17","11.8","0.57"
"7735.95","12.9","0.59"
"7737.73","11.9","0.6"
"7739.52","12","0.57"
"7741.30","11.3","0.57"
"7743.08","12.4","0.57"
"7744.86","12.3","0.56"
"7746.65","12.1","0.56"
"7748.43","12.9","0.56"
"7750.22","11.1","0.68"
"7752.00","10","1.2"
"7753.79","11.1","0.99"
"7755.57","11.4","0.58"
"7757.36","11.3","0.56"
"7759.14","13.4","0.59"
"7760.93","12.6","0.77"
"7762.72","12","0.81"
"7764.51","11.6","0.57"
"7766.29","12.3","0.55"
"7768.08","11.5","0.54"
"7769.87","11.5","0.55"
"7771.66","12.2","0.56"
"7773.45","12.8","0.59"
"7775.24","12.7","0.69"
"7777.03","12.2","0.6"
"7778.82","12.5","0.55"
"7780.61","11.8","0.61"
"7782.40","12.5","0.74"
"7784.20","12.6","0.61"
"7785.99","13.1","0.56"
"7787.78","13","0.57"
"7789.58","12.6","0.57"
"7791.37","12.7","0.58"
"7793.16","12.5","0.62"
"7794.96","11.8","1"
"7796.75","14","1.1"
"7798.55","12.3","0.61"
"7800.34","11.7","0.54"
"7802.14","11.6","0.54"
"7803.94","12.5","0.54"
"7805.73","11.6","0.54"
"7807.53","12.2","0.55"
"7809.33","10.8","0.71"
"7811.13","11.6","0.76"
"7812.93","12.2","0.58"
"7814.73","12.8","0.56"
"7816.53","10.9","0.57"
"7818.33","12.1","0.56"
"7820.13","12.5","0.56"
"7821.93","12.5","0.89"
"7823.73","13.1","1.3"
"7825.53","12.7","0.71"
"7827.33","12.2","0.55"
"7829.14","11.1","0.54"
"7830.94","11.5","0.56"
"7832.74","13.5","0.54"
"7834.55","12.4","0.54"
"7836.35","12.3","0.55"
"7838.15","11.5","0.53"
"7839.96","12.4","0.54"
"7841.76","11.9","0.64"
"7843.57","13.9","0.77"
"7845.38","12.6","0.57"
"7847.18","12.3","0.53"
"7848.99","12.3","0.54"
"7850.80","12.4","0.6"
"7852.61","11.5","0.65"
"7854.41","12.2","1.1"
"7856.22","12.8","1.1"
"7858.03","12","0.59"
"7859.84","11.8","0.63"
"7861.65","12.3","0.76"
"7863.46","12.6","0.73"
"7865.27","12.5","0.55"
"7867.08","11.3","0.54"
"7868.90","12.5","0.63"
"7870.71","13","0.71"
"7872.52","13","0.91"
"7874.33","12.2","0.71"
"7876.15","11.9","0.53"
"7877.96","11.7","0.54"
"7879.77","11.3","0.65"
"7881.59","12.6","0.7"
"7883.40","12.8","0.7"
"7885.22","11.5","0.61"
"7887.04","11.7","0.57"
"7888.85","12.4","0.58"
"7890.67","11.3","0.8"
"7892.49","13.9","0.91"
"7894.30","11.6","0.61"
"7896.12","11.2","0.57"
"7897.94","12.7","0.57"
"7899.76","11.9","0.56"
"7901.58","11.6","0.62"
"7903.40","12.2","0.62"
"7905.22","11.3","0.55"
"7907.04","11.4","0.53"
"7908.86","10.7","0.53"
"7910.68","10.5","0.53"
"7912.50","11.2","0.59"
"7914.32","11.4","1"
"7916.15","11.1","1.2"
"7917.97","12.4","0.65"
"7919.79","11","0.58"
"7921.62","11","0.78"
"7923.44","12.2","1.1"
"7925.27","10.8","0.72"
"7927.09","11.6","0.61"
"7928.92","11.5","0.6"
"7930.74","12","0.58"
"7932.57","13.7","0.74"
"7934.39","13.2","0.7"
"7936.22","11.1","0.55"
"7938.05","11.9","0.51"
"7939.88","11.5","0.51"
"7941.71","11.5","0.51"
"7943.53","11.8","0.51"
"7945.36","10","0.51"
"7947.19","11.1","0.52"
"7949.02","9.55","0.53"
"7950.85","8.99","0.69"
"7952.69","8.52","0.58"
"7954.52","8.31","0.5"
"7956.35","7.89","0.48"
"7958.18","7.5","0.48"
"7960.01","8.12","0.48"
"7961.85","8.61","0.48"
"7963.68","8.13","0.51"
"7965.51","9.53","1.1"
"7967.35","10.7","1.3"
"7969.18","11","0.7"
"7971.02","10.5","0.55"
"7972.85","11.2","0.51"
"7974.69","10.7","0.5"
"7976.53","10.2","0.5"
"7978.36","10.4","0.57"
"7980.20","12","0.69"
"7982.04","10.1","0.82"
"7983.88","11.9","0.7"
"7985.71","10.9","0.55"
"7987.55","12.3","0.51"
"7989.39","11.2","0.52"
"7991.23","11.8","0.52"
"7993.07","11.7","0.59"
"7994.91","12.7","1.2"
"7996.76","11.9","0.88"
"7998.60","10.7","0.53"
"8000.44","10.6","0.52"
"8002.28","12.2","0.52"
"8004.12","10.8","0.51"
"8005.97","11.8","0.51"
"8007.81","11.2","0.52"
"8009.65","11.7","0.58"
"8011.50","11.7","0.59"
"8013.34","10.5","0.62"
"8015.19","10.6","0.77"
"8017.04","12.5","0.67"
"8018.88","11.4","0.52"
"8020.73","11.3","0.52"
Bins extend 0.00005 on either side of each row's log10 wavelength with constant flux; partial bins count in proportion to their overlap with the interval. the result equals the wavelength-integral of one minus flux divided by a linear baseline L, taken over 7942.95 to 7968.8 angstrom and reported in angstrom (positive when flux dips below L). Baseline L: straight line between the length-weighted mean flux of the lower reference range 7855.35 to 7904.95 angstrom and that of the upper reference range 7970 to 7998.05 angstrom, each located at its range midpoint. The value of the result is 5.2 angstrom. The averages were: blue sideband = 12.1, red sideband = 11.3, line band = 9.2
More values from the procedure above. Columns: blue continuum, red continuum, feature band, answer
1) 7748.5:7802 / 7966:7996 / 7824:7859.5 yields -1.33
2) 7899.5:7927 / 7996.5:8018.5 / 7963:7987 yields 1.57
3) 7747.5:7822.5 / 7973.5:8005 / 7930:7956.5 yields 1.57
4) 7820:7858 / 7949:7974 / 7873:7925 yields -4.54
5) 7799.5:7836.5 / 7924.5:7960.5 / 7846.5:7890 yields -2.74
